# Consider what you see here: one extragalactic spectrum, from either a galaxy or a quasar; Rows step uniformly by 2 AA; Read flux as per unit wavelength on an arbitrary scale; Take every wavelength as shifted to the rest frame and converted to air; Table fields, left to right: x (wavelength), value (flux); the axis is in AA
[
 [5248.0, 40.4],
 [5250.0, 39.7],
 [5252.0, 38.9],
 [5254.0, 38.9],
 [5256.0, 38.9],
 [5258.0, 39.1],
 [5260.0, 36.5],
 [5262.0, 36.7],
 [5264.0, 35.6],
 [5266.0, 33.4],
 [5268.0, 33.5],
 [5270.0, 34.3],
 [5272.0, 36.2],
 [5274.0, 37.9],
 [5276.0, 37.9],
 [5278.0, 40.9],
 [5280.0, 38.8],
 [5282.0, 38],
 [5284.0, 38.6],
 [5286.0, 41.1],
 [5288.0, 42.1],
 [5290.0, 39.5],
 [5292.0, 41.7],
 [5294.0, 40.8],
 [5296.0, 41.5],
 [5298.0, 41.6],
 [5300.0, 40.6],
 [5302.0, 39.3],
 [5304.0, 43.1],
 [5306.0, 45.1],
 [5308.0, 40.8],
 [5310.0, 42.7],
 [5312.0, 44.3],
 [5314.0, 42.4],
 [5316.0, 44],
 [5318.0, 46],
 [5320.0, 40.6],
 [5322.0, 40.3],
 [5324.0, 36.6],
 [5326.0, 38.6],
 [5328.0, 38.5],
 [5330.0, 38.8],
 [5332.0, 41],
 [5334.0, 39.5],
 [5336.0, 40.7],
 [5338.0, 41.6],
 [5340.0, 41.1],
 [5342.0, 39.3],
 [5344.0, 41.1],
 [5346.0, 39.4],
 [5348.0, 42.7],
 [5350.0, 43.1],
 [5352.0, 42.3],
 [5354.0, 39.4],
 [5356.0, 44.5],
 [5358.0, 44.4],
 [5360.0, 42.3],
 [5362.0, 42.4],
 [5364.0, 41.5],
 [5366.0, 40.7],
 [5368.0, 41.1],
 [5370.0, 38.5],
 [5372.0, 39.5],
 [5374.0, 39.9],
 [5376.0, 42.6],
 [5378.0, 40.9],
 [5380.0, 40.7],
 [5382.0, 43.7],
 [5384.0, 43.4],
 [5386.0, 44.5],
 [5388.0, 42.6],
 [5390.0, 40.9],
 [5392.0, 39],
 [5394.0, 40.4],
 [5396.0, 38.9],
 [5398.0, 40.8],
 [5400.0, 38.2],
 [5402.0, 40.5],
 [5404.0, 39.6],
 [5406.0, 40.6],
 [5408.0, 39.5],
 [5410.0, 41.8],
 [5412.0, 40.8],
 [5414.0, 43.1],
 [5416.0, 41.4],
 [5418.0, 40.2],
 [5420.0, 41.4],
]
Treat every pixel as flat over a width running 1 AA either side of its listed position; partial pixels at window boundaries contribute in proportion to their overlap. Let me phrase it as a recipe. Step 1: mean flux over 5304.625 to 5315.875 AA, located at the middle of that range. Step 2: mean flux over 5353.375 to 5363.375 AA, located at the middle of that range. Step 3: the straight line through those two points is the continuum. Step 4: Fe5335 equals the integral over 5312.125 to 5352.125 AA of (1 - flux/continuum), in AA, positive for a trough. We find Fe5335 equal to 1.9 AA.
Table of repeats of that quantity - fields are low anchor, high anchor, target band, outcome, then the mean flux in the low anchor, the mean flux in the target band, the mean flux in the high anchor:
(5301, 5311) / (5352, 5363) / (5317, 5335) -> 1.00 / 42.2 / 40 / 42.6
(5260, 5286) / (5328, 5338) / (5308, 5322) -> -1.38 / 37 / 42.9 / 40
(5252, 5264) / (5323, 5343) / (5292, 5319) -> -2.42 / 37.9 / 42.4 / 39.6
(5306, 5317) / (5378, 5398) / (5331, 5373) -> 0.97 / 43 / 41.2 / 41.5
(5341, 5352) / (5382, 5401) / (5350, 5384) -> -0.37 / 41.2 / 41.6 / 41.1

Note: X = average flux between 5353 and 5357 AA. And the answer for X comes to 42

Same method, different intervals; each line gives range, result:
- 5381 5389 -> 43.5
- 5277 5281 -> 39.8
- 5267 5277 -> 36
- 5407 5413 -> 40.7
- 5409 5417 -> 41.8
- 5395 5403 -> 39.6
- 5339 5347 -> 40.2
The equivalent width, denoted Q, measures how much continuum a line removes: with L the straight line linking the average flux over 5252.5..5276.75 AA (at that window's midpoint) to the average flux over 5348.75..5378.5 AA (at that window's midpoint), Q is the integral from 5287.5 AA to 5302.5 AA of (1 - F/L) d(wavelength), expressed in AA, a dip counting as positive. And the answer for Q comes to -1.1 AA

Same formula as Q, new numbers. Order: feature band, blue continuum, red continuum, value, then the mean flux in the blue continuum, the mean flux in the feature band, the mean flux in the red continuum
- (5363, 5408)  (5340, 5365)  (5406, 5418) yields 0.71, 41.8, 40.8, 41.2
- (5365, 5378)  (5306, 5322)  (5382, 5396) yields 0.49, 42.9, 40.4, 41.7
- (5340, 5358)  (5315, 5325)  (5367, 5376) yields -0.41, 41.5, 41.6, 40.1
